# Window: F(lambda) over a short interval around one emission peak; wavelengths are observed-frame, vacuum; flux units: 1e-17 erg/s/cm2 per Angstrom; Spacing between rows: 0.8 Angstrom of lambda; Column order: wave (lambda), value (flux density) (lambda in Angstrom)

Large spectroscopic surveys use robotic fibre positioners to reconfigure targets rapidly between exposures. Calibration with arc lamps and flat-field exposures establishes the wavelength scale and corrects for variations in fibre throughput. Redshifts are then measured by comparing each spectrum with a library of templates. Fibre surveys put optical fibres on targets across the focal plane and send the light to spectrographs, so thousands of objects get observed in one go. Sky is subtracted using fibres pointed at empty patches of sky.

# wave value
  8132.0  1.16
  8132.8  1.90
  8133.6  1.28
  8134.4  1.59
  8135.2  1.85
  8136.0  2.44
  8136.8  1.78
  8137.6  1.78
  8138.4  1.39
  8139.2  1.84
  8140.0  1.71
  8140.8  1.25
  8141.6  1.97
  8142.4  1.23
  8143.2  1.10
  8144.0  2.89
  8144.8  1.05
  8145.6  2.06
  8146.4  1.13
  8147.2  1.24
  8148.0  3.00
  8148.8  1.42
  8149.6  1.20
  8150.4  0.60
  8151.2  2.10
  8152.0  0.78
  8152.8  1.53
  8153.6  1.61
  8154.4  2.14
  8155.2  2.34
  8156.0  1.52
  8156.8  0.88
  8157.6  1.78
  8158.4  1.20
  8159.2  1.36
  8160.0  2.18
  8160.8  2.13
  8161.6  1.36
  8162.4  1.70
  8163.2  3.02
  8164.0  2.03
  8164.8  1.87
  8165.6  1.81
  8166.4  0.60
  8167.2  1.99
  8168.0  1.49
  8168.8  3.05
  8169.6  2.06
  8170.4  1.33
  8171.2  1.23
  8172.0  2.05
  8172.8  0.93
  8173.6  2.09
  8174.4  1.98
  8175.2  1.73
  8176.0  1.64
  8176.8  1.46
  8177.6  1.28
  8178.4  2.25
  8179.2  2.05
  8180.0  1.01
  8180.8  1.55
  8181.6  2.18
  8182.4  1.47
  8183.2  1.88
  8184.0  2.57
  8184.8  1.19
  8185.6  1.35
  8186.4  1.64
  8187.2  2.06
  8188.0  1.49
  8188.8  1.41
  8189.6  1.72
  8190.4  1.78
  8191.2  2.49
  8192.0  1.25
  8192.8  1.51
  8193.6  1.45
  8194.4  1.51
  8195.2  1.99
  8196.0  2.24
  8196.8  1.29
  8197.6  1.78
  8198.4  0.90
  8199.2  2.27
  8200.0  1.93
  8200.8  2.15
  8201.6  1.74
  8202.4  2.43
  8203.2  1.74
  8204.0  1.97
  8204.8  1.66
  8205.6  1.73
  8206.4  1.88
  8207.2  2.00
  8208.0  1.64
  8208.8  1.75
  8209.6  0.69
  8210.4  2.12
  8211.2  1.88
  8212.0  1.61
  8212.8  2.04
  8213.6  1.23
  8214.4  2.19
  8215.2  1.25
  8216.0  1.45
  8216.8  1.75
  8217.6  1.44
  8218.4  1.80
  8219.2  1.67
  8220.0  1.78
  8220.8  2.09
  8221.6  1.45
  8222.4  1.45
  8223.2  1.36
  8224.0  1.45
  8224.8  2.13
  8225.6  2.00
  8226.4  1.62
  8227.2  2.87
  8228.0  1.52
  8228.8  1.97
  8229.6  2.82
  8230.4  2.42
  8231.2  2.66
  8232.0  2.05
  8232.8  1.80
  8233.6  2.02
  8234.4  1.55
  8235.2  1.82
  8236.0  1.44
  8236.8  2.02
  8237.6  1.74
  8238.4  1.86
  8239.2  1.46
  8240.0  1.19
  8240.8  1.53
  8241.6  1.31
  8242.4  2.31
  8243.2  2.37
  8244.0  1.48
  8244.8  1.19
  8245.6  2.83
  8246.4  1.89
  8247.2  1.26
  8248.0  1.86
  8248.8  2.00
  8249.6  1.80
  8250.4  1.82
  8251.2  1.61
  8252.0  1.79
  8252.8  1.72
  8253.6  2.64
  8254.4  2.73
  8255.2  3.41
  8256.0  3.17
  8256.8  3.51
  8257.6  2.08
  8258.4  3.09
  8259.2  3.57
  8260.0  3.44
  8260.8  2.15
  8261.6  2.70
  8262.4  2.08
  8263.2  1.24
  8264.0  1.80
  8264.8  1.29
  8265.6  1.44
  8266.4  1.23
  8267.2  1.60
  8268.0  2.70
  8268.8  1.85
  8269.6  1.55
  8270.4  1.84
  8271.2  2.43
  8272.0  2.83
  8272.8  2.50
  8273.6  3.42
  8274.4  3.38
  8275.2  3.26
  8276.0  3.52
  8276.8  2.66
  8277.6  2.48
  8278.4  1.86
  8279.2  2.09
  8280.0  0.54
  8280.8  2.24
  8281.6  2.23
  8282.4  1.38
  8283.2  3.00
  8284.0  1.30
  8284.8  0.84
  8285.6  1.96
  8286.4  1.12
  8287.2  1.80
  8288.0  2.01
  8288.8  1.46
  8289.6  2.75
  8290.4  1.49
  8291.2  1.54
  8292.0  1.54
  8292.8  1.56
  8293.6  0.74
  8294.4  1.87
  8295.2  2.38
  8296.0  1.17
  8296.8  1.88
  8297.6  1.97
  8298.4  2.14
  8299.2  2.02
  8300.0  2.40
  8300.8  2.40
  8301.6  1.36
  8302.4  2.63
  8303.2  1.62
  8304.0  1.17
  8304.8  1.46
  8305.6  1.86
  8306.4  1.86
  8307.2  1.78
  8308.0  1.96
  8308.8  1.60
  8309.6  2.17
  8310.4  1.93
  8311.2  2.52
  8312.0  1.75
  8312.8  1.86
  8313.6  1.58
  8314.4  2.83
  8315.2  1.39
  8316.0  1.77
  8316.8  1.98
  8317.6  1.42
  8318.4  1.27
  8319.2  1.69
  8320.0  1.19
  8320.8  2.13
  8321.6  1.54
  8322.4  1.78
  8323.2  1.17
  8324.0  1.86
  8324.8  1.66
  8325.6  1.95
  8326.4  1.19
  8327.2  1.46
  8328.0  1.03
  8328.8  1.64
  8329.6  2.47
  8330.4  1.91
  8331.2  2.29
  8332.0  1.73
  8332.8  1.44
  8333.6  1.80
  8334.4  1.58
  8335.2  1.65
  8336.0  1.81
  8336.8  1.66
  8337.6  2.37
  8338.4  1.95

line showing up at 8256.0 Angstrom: [S II] 6716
